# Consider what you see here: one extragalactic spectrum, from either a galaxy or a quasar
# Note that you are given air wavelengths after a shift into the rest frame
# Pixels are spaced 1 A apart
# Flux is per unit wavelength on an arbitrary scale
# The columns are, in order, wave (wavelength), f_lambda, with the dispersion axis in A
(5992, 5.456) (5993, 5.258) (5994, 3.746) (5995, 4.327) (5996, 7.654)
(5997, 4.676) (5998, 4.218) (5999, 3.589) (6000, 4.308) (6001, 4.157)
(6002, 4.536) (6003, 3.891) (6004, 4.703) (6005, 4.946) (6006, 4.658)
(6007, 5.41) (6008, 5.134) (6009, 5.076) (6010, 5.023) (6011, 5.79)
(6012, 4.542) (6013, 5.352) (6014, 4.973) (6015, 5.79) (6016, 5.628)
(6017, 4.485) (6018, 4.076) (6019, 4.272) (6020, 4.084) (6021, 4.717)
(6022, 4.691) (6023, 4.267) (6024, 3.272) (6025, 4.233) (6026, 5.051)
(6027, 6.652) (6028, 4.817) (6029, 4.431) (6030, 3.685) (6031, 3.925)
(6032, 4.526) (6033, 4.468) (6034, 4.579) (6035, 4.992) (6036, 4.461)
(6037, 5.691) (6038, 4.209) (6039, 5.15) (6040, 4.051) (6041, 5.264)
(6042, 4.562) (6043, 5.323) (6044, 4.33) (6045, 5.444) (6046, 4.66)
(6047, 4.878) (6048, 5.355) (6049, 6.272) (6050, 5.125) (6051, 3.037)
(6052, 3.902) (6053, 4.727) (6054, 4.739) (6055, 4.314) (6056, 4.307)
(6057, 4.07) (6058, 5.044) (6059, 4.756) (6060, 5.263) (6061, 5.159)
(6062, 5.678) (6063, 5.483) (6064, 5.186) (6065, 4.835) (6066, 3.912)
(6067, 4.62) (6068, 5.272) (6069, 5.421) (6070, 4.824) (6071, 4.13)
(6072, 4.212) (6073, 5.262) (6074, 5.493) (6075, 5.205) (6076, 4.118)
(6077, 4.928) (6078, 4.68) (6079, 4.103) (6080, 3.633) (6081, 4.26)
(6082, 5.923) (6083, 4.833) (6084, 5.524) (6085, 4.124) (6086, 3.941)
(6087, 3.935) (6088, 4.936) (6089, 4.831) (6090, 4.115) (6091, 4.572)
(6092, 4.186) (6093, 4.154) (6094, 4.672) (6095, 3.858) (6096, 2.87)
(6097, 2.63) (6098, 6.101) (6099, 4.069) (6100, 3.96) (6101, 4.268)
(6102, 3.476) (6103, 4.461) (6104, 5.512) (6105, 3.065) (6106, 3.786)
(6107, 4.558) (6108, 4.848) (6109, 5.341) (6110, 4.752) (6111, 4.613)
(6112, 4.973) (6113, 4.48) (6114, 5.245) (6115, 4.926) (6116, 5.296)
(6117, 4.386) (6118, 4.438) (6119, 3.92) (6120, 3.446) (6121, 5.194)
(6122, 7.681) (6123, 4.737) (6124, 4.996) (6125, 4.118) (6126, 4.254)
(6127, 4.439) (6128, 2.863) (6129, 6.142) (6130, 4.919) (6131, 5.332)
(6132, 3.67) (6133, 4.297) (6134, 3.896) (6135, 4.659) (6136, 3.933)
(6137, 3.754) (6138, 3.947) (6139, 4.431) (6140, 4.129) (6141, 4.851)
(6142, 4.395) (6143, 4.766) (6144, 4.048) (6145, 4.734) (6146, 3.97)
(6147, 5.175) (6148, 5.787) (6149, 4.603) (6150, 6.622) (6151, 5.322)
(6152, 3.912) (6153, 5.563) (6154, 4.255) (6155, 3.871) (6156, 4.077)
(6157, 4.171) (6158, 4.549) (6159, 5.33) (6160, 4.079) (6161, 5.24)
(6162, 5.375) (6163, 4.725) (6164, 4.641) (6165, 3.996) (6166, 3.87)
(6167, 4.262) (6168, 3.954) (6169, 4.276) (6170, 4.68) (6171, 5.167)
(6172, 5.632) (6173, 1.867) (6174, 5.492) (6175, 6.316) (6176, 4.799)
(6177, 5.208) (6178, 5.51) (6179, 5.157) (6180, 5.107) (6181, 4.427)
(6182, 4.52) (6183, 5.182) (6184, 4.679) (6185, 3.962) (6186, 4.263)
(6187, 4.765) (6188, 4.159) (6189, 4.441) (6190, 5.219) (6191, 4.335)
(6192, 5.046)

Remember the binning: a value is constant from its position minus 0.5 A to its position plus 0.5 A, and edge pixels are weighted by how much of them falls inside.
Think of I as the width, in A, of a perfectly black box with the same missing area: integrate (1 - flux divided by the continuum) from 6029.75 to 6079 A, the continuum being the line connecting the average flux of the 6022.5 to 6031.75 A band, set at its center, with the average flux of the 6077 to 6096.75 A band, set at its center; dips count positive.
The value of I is -3.7 A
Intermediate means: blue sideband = 4.48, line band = 4.76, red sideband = 4.37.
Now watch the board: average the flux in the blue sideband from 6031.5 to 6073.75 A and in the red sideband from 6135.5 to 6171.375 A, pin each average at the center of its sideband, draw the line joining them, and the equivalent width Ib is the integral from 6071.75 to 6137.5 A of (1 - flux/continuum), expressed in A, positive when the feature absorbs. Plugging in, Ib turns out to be 2.34 A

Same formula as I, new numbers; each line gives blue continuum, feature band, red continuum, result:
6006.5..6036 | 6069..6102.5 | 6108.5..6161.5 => 1.9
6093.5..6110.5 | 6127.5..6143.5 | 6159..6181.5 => 0.4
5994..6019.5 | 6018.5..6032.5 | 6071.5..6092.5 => 0.9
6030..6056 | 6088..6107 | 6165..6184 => 2.1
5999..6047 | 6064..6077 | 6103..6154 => -0.3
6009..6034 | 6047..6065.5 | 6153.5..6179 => -0.6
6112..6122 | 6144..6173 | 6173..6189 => 0.8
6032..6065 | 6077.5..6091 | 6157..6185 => 0.7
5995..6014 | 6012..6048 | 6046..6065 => 1.0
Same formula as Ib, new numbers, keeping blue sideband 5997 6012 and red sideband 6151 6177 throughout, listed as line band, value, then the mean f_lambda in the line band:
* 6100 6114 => 0.4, 4.48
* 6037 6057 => -0.3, 4.73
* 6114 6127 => -0.5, 4.79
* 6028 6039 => 0.3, 4.54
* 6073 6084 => -0.3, 4.78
